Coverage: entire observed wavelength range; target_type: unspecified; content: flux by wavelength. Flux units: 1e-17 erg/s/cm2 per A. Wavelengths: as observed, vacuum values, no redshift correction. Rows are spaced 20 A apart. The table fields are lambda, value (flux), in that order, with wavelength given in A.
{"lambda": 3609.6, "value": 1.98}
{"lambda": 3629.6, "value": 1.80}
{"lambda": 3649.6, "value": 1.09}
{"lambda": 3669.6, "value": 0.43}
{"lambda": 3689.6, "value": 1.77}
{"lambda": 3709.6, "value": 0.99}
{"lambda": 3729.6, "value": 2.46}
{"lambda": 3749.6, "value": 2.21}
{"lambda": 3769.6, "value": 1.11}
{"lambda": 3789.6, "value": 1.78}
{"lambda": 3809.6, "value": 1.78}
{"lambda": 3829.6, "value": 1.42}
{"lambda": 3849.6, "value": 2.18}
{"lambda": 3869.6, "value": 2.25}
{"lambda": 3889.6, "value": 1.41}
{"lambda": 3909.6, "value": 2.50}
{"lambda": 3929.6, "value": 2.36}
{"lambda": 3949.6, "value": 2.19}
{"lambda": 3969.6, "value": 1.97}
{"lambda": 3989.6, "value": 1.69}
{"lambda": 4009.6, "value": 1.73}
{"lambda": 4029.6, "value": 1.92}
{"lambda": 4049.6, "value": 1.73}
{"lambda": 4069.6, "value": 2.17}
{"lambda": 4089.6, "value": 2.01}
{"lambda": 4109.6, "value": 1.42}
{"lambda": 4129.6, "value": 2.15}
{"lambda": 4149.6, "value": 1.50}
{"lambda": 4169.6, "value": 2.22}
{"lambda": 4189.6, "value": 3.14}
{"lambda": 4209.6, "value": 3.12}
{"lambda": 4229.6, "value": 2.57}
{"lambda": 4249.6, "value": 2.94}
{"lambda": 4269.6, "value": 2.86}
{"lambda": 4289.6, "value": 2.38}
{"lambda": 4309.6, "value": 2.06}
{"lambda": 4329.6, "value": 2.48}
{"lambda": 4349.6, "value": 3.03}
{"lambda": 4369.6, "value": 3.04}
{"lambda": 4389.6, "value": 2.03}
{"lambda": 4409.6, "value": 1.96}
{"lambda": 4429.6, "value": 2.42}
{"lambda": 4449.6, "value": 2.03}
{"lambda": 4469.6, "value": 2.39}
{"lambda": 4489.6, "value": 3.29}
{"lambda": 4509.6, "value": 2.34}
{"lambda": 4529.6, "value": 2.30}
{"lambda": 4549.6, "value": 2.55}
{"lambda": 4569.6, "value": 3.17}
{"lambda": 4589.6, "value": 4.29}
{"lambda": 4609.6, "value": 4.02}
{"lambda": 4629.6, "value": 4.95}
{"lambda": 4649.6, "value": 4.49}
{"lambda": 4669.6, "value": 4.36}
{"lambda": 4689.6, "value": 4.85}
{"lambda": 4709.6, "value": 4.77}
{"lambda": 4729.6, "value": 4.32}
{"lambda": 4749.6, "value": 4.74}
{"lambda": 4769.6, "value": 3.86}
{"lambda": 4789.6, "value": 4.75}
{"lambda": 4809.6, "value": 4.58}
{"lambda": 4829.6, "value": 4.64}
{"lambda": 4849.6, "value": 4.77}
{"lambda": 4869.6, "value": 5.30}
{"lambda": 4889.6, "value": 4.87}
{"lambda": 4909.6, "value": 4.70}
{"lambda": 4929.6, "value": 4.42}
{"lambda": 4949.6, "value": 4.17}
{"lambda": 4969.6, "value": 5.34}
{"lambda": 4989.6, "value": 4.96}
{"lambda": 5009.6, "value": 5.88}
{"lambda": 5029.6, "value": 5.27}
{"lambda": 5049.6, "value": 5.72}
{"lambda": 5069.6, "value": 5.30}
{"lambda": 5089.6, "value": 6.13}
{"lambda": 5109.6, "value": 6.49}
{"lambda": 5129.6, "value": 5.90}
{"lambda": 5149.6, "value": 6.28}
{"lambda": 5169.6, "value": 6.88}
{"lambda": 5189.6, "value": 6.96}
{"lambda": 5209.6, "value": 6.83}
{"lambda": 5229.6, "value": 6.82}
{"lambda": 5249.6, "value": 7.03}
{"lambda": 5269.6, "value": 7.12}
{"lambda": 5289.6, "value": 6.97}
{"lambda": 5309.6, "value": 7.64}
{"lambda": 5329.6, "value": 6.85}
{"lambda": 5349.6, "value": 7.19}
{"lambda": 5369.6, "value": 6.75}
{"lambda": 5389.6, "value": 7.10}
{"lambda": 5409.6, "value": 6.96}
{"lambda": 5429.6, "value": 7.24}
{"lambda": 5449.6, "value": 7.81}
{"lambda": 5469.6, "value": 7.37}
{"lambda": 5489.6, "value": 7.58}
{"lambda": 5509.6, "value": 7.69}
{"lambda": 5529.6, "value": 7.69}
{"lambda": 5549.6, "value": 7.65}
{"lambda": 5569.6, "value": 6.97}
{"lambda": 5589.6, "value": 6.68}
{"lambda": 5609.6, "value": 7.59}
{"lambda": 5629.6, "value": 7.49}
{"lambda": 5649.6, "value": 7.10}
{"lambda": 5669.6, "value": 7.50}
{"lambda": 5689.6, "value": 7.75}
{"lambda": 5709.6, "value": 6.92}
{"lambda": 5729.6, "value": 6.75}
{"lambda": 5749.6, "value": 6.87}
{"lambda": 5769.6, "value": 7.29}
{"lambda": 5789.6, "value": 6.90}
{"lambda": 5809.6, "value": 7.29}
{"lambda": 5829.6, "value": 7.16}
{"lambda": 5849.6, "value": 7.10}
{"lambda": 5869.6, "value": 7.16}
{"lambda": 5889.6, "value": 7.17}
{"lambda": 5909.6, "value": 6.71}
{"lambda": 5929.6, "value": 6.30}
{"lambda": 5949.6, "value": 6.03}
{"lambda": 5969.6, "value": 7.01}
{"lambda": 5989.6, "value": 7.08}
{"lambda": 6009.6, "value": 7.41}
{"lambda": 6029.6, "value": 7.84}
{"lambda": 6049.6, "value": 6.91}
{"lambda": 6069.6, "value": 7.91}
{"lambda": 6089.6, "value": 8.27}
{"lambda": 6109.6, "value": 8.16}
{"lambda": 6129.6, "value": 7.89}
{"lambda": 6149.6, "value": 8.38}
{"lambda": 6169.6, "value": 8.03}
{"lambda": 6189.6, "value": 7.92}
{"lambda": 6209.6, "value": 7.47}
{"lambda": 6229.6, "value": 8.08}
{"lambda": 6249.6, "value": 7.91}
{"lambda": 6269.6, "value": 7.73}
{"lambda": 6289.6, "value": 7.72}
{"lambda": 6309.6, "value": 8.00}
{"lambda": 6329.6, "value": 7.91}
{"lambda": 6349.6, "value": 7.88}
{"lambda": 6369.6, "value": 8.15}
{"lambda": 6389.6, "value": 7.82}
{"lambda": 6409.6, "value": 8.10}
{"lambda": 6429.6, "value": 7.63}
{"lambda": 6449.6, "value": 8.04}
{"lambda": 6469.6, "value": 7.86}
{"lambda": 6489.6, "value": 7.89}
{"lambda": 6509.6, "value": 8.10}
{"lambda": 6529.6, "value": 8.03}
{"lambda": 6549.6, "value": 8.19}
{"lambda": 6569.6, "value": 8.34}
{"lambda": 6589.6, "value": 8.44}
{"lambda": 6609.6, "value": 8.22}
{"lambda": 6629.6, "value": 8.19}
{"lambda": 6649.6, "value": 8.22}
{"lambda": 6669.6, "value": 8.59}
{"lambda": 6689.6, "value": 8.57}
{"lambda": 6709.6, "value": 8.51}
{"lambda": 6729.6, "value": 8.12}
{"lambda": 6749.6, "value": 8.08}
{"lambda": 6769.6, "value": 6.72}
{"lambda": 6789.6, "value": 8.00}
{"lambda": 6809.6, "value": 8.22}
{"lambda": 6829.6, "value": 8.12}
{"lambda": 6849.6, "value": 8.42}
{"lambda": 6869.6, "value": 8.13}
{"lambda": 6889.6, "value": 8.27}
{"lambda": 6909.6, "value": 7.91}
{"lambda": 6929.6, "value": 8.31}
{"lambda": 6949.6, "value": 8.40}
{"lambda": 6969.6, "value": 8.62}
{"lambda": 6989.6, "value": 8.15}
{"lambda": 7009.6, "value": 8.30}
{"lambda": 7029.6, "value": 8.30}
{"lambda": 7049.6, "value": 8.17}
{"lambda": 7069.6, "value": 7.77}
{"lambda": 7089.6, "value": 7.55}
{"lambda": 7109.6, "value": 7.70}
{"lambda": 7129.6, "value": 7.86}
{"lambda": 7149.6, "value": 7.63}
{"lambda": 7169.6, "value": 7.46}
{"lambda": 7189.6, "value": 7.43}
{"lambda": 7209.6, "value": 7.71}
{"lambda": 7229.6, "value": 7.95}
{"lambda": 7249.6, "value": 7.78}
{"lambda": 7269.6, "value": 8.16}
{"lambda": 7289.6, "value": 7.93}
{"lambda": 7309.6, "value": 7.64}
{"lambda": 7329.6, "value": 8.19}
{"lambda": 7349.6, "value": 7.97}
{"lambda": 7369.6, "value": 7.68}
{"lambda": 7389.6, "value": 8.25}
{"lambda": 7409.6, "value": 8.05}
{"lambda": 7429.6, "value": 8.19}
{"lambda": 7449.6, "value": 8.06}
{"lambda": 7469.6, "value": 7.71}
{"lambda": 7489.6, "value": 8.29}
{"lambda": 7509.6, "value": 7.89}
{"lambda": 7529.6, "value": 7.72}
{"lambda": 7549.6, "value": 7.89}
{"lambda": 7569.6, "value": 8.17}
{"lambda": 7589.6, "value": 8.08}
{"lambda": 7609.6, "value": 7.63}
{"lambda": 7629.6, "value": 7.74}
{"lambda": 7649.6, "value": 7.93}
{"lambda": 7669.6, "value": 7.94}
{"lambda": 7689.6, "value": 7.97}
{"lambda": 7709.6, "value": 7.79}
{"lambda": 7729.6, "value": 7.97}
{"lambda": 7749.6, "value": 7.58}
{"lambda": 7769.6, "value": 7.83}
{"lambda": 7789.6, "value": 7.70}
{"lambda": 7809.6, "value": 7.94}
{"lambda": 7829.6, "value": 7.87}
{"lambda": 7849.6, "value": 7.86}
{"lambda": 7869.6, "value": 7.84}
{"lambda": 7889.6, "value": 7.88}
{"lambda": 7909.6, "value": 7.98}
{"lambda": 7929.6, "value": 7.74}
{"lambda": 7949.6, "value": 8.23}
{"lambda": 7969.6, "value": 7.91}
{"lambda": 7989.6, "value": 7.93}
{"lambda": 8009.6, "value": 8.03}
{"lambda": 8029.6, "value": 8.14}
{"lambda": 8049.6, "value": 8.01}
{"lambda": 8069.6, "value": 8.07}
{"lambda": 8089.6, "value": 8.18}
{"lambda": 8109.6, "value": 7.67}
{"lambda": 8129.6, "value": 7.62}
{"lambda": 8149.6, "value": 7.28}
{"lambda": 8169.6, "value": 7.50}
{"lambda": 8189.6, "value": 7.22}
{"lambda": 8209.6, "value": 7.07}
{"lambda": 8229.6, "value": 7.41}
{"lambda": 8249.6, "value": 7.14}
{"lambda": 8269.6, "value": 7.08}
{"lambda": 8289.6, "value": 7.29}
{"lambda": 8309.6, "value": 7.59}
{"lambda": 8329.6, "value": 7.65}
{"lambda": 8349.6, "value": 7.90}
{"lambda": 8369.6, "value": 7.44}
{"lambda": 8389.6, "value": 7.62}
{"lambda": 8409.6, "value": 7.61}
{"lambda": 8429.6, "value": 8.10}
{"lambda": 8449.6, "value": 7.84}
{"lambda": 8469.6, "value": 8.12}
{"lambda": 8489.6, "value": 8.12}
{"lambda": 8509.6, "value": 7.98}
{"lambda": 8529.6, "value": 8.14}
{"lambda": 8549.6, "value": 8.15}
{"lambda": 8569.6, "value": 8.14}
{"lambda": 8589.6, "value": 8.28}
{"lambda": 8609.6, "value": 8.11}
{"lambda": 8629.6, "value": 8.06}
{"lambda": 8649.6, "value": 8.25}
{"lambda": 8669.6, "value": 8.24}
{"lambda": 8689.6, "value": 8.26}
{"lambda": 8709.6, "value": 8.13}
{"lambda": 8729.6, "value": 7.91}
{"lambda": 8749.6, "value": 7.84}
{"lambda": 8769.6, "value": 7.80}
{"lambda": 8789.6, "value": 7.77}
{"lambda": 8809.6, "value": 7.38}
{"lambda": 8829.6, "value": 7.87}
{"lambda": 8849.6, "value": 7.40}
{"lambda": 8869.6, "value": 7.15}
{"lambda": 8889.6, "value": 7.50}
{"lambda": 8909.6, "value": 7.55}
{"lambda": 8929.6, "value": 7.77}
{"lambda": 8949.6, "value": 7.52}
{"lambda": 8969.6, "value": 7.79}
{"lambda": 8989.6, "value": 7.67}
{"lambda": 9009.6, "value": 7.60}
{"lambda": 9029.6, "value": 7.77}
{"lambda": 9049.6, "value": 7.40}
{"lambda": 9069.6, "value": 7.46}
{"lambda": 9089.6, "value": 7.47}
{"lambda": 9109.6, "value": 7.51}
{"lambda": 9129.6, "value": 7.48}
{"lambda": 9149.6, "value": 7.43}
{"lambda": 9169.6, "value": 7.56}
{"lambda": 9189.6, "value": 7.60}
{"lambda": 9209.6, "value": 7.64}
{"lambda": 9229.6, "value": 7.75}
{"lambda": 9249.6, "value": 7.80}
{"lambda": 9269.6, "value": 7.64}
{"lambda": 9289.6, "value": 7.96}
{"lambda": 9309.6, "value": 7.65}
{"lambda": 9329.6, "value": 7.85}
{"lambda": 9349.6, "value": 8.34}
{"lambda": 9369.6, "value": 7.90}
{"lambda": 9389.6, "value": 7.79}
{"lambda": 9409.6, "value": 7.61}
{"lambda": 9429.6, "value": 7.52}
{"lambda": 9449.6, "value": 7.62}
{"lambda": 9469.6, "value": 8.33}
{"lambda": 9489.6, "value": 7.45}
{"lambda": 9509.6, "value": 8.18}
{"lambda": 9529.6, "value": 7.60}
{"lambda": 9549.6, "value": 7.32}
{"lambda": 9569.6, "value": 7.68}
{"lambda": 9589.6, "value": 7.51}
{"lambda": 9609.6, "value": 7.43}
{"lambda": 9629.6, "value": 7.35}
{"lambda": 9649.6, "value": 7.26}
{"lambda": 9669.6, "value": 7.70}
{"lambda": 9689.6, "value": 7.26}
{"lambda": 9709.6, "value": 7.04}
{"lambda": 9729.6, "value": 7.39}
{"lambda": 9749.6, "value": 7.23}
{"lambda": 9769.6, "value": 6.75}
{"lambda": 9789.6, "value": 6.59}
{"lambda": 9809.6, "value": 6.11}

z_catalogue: 0.148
